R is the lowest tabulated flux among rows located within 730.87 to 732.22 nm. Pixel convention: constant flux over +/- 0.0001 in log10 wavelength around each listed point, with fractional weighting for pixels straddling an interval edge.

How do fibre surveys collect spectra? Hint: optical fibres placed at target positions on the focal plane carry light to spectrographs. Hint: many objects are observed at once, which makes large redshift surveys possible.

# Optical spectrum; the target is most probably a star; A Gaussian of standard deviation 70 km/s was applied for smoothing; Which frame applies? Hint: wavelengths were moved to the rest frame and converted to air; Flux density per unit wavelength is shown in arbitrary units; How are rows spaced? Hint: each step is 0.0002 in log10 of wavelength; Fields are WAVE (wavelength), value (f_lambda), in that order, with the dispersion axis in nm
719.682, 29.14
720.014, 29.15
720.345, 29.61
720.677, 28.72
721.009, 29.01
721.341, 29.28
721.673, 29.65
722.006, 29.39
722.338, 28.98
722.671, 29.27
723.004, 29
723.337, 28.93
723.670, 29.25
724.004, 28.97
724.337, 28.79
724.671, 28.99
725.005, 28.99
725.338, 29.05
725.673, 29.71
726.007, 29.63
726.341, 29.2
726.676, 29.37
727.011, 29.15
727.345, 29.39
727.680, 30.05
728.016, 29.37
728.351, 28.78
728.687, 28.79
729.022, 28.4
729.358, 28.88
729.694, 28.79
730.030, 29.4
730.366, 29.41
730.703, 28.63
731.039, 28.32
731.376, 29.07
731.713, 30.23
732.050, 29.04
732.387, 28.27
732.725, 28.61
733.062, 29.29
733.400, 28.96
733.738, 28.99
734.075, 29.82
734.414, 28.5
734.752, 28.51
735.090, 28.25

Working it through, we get 28.32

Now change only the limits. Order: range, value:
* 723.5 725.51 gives 28.79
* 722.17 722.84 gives 28.98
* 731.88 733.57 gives 28.27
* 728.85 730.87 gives 28.4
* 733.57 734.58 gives 28.5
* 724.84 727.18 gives 28.99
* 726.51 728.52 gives 28.78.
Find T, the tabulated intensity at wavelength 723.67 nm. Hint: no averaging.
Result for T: 29.25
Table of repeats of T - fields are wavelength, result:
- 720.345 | 29.61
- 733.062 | 29.29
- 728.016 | 29.37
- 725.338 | 29.05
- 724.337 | 28.79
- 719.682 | 29.14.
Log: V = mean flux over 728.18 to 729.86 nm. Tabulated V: 28.7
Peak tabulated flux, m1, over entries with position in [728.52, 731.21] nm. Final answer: 29.41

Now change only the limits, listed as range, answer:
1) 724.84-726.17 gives 29.71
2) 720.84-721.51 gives 29.28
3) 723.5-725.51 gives 29.25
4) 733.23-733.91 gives 28.99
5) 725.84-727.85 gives 30.05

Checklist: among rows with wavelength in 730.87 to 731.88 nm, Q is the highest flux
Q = 30.23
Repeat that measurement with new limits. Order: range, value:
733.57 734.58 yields 29.82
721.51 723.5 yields 29.65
